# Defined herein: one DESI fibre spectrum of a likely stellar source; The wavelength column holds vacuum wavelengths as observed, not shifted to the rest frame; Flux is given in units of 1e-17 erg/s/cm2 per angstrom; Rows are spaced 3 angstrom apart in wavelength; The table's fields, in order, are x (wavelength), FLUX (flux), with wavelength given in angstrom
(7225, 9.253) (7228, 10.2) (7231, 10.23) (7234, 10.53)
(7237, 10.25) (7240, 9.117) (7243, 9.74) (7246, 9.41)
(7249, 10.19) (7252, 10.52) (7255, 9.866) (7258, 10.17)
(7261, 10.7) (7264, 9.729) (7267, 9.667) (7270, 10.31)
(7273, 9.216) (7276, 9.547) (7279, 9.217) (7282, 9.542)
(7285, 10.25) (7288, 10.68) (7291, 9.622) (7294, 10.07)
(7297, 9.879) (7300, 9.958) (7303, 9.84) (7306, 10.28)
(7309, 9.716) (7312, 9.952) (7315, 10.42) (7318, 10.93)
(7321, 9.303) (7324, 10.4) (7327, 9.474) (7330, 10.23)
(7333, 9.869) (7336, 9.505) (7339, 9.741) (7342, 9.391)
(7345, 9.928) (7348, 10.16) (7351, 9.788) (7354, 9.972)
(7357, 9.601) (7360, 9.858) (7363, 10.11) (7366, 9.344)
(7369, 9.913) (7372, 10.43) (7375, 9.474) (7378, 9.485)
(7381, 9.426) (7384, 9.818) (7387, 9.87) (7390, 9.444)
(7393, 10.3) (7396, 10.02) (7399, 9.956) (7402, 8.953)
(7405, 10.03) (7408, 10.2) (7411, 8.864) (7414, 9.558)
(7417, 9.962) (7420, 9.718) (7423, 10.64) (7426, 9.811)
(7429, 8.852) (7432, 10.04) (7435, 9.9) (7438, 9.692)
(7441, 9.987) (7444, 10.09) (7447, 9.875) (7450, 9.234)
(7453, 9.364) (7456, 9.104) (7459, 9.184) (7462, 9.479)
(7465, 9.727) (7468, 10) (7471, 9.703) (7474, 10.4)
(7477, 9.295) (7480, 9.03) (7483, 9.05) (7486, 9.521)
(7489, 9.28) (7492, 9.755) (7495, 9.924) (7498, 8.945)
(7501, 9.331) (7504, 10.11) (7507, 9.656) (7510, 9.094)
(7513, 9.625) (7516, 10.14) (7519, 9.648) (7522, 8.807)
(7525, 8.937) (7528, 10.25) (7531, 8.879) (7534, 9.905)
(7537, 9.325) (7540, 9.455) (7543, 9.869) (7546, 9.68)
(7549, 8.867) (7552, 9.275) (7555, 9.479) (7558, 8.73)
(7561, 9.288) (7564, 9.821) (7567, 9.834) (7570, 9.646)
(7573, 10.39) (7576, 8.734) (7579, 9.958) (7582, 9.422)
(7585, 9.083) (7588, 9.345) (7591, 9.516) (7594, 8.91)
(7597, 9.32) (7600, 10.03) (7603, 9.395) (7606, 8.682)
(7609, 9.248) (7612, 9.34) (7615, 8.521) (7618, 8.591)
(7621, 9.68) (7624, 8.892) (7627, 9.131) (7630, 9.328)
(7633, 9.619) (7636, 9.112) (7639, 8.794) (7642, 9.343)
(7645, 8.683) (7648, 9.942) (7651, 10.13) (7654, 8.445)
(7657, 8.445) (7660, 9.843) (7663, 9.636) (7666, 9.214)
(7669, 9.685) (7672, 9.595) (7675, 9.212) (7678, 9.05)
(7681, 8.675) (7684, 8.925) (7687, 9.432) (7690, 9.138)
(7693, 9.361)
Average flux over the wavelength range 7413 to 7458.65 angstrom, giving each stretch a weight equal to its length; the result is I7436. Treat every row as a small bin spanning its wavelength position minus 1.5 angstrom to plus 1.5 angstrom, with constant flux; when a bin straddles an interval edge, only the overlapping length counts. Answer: 9.71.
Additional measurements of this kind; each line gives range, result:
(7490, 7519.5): 9.62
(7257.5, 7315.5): 9.93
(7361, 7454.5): 9.75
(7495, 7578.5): 9.49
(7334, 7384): 9.76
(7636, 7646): 8.98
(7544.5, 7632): 9.32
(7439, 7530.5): 9.54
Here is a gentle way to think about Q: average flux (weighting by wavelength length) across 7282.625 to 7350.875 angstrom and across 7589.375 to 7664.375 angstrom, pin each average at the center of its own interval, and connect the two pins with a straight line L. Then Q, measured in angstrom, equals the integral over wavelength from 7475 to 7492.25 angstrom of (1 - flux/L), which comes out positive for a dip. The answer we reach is 0.45 angstrom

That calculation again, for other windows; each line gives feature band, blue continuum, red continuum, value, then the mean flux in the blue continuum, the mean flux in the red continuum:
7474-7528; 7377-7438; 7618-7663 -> 0.4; 9.74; 9.23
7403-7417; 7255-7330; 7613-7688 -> 0.1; 9.96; 9.2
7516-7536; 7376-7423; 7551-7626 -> 0.0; 9.73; 9.32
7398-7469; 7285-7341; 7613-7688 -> 0.3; 9.99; 9.2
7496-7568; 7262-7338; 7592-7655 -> -0.4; 9.91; 9.21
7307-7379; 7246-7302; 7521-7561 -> -0.7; 9.94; 9.35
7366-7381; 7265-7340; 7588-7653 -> 0.0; 9.9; 9.24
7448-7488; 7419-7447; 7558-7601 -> 1.2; 9.86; 9.49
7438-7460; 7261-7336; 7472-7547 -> 0.2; 9.93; 9.52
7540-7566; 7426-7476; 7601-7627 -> -0.3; 9.67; 9.07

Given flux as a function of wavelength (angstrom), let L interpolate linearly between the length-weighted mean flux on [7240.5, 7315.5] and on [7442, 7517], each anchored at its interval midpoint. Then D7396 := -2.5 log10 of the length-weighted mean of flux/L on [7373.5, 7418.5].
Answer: 0.002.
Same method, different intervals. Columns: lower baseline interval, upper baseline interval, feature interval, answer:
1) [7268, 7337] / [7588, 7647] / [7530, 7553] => -0.01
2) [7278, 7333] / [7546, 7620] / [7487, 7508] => 0.00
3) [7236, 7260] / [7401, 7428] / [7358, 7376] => -0.01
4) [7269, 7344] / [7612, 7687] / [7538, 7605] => -0.01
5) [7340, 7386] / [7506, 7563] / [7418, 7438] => -0.02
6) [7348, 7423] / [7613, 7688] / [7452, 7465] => 0.03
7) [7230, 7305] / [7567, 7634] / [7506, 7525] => 0.00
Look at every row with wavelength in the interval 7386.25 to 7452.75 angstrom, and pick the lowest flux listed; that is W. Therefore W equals 8.852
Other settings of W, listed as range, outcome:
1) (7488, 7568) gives 8.73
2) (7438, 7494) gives 9.03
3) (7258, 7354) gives 9.216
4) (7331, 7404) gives 8.953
